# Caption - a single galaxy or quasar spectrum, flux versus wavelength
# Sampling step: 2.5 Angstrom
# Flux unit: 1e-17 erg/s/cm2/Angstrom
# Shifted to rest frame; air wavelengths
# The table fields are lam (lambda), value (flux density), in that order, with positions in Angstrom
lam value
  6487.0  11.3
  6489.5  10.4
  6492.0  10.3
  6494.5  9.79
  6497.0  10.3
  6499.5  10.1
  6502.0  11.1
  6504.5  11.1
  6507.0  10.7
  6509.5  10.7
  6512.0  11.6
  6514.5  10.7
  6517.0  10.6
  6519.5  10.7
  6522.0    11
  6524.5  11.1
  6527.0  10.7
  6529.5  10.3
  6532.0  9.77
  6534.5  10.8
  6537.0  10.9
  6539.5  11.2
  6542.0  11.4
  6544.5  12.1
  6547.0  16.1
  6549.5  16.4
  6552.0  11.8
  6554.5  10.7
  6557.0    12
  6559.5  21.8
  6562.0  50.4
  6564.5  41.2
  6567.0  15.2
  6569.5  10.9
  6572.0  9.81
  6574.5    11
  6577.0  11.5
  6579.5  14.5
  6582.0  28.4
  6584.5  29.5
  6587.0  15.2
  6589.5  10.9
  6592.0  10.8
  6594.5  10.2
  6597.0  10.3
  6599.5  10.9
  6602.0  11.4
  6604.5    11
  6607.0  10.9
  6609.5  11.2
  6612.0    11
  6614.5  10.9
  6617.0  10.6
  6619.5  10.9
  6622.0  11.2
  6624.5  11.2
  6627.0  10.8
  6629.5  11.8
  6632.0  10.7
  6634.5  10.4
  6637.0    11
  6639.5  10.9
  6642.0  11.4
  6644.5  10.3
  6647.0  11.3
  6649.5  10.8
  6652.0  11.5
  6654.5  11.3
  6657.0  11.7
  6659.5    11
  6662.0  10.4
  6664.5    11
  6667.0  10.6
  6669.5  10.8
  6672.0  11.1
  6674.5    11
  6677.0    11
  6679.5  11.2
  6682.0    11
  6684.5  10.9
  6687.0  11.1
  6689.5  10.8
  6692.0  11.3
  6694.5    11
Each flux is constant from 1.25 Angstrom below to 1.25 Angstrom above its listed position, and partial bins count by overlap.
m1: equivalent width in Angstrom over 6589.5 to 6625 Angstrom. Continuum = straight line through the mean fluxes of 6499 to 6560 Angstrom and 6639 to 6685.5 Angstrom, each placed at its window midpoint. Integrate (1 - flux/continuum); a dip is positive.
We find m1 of 1.3 Angstrom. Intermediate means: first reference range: 11.7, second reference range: 11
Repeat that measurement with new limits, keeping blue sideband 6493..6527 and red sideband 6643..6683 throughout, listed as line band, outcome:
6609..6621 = 0.0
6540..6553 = -3.2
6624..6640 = 0.0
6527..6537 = 0.3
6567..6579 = -0.7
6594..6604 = 0.1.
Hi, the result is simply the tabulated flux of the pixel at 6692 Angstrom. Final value 11.3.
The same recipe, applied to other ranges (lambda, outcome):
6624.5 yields 11.2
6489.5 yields 10.4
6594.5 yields 10.2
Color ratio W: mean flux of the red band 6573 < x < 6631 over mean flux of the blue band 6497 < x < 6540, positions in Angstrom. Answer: 1.20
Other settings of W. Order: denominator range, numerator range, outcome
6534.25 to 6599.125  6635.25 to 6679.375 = 0.67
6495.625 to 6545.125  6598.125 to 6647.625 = 1.01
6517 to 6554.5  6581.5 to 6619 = 1.13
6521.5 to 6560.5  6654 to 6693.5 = 0.89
